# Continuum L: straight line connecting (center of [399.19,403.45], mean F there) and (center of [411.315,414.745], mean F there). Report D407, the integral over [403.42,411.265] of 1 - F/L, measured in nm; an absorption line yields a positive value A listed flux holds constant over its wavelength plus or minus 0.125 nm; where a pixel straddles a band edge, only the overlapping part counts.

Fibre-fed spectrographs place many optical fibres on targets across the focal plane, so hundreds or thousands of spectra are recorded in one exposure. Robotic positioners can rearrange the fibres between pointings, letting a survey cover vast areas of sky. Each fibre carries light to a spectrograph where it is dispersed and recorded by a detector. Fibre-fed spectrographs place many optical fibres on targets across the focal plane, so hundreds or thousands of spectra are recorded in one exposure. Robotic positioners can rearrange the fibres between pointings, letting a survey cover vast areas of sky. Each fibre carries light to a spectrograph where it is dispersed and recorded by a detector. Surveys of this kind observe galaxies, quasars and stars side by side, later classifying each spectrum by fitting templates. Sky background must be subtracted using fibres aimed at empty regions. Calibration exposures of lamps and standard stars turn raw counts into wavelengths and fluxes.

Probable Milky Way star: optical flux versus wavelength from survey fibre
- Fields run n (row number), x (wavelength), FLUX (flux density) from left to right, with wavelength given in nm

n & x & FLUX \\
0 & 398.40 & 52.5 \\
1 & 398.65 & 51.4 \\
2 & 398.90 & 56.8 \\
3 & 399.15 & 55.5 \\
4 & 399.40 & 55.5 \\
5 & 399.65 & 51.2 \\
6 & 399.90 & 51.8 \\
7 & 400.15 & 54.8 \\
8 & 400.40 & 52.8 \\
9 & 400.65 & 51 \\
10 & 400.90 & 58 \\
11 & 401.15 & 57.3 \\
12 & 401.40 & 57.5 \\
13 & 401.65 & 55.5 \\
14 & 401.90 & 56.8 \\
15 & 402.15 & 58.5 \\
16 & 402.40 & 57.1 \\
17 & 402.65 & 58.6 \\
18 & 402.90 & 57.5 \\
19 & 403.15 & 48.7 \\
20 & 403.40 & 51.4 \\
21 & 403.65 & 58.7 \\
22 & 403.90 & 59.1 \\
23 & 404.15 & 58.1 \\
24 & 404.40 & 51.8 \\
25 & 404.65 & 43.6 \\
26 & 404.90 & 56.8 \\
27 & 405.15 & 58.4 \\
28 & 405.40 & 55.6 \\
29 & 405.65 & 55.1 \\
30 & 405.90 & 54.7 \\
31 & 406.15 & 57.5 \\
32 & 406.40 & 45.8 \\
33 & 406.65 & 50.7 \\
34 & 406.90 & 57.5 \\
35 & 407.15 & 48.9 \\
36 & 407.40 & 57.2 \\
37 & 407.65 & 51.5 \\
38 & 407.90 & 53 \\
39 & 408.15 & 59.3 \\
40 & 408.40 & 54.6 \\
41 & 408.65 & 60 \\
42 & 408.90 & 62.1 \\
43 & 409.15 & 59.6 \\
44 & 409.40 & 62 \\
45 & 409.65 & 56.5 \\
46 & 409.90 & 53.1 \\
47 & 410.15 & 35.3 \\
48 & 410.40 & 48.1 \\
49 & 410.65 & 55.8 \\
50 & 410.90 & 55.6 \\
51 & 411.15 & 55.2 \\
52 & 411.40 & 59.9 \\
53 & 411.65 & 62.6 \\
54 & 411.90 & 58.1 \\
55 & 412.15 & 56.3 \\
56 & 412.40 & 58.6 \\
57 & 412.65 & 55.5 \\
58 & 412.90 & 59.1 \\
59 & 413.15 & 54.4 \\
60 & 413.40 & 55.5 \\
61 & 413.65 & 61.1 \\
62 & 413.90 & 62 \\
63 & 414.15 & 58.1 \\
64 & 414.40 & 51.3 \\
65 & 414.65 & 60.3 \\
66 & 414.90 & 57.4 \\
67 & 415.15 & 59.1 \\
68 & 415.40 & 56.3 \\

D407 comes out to 0.283 nm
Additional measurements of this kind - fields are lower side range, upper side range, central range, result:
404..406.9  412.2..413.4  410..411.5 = 0.12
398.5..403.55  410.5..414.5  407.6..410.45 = 0.09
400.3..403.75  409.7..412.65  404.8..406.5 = 0.01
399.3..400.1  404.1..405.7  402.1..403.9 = -0.08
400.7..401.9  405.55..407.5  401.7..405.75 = -0.02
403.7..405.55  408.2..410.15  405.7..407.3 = 0.09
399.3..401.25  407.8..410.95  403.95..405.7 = 0.00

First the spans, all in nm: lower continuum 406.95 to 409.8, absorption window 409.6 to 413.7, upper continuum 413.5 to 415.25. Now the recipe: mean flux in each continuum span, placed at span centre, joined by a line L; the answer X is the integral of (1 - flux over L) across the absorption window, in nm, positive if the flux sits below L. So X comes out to 0.18 nm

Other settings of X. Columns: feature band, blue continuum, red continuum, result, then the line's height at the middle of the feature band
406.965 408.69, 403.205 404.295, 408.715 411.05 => 0.01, 55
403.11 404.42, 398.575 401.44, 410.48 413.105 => 0.00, 55.4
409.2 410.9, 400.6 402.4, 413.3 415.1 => 0.15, 57.6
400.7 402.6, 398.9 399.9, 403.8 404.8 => -0.12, 53.7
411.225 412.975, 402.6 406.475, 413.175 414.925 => -0.04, 57.1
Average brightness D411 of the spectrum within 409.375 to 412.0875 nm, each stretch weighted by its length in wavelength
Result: 54.5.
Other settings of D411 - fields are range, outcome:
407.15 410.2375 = 55.3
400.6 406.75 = 55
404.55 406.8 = 53.3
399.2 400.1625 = 53.3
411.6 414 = 58.1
